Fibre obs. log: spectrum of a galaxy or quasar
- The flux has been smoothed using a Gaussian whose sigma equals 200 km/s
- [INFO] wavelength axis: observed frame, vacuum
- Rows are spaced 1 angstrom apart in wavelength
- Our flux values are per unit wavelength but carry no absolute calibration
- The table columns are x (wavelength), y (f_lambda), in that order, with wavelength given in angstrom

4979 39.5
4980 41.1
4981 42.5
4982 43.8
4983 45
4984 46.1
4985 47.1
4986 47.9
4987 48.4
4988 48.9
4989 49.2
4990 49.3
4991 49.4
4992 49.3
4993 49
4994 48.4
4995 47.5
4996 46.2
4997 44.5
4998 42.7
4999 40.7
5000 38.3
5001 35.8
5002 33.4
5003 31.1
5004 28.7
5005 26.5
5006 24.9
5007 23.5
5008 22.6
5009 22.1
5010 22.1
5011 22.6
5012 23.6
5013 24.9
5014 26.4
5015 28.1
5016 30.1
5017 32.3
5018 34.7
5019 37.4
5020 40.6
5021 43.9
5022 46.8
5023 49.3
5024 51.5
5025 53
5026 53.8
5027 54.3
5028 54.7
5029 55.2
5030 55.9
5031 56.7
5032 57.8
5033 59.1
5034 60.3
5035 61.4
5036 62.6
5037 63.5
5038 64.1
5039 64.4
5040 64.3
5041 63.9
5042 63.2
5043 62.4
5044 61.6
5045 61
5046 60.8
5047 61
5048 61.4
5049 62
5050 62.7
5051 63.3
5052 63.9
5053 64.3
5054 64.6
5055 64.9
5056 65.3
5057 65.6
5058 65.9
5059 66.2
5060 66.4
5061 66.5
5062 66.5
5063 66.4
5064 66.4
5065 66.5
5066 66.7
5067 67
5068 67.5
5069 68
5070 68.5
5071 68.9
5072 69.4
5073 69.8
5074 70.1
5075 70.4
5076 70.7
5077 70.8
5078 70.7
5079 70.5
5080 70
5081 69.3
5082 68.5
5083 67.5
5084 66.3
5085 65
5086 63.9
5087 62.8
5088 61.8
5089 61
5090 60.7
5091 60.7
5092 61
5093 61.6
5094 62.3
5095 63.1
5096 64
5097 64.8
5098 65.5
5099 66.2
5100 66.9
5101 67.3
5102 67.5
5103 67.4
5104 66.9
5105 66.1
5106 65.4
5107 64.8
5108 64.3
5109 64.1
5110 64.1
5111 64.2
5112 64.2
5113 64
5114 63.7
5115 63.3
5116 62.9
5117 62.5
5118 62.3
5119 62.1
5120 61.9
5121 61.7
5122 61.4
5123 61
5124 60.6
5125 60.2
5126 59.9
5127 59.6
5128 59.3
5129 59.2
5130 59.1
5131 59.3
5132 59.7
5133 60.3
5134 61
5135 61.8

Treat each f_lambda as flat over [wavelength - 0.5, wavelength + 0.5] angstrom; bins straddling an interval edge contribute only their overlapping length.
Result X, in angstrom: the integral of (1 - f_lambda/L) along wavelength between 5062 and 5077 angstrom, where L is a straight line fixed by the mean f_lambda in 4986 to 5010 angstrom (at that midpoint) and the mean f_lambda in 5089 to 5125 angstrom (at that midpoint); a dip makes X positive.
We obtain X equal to -3.6 angstrom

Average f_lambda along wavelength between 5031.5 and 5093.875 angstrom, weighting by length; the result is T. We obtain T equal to 65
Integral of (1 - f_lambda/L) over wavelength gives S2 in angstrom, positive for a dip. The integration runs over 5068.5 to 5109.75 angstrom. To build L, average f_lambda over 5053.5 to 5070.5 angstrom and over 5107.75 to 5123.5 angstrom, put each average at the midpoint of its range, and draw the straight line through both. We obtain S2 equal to -1.0 angstrom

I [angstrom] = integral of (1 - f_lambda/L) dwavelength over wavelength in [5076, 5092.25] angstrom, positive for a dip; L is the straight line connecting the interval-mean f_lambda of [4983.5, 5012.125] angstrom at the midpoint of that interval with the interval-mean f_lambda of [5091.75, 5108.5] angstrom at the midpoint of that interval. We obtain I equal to -1.36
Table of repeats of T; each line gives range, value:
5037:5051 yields 62.6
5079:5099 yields 64.4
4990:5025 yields 36.3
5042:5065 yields 64.1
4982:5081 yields 52.9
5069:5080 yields 69.9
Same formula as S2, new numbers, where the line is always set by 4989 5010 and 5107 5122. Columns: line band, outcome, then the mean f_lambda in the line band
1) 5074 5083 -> -2.4 angstrom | 70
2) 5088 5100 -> -0.9 angstrom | 62.9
